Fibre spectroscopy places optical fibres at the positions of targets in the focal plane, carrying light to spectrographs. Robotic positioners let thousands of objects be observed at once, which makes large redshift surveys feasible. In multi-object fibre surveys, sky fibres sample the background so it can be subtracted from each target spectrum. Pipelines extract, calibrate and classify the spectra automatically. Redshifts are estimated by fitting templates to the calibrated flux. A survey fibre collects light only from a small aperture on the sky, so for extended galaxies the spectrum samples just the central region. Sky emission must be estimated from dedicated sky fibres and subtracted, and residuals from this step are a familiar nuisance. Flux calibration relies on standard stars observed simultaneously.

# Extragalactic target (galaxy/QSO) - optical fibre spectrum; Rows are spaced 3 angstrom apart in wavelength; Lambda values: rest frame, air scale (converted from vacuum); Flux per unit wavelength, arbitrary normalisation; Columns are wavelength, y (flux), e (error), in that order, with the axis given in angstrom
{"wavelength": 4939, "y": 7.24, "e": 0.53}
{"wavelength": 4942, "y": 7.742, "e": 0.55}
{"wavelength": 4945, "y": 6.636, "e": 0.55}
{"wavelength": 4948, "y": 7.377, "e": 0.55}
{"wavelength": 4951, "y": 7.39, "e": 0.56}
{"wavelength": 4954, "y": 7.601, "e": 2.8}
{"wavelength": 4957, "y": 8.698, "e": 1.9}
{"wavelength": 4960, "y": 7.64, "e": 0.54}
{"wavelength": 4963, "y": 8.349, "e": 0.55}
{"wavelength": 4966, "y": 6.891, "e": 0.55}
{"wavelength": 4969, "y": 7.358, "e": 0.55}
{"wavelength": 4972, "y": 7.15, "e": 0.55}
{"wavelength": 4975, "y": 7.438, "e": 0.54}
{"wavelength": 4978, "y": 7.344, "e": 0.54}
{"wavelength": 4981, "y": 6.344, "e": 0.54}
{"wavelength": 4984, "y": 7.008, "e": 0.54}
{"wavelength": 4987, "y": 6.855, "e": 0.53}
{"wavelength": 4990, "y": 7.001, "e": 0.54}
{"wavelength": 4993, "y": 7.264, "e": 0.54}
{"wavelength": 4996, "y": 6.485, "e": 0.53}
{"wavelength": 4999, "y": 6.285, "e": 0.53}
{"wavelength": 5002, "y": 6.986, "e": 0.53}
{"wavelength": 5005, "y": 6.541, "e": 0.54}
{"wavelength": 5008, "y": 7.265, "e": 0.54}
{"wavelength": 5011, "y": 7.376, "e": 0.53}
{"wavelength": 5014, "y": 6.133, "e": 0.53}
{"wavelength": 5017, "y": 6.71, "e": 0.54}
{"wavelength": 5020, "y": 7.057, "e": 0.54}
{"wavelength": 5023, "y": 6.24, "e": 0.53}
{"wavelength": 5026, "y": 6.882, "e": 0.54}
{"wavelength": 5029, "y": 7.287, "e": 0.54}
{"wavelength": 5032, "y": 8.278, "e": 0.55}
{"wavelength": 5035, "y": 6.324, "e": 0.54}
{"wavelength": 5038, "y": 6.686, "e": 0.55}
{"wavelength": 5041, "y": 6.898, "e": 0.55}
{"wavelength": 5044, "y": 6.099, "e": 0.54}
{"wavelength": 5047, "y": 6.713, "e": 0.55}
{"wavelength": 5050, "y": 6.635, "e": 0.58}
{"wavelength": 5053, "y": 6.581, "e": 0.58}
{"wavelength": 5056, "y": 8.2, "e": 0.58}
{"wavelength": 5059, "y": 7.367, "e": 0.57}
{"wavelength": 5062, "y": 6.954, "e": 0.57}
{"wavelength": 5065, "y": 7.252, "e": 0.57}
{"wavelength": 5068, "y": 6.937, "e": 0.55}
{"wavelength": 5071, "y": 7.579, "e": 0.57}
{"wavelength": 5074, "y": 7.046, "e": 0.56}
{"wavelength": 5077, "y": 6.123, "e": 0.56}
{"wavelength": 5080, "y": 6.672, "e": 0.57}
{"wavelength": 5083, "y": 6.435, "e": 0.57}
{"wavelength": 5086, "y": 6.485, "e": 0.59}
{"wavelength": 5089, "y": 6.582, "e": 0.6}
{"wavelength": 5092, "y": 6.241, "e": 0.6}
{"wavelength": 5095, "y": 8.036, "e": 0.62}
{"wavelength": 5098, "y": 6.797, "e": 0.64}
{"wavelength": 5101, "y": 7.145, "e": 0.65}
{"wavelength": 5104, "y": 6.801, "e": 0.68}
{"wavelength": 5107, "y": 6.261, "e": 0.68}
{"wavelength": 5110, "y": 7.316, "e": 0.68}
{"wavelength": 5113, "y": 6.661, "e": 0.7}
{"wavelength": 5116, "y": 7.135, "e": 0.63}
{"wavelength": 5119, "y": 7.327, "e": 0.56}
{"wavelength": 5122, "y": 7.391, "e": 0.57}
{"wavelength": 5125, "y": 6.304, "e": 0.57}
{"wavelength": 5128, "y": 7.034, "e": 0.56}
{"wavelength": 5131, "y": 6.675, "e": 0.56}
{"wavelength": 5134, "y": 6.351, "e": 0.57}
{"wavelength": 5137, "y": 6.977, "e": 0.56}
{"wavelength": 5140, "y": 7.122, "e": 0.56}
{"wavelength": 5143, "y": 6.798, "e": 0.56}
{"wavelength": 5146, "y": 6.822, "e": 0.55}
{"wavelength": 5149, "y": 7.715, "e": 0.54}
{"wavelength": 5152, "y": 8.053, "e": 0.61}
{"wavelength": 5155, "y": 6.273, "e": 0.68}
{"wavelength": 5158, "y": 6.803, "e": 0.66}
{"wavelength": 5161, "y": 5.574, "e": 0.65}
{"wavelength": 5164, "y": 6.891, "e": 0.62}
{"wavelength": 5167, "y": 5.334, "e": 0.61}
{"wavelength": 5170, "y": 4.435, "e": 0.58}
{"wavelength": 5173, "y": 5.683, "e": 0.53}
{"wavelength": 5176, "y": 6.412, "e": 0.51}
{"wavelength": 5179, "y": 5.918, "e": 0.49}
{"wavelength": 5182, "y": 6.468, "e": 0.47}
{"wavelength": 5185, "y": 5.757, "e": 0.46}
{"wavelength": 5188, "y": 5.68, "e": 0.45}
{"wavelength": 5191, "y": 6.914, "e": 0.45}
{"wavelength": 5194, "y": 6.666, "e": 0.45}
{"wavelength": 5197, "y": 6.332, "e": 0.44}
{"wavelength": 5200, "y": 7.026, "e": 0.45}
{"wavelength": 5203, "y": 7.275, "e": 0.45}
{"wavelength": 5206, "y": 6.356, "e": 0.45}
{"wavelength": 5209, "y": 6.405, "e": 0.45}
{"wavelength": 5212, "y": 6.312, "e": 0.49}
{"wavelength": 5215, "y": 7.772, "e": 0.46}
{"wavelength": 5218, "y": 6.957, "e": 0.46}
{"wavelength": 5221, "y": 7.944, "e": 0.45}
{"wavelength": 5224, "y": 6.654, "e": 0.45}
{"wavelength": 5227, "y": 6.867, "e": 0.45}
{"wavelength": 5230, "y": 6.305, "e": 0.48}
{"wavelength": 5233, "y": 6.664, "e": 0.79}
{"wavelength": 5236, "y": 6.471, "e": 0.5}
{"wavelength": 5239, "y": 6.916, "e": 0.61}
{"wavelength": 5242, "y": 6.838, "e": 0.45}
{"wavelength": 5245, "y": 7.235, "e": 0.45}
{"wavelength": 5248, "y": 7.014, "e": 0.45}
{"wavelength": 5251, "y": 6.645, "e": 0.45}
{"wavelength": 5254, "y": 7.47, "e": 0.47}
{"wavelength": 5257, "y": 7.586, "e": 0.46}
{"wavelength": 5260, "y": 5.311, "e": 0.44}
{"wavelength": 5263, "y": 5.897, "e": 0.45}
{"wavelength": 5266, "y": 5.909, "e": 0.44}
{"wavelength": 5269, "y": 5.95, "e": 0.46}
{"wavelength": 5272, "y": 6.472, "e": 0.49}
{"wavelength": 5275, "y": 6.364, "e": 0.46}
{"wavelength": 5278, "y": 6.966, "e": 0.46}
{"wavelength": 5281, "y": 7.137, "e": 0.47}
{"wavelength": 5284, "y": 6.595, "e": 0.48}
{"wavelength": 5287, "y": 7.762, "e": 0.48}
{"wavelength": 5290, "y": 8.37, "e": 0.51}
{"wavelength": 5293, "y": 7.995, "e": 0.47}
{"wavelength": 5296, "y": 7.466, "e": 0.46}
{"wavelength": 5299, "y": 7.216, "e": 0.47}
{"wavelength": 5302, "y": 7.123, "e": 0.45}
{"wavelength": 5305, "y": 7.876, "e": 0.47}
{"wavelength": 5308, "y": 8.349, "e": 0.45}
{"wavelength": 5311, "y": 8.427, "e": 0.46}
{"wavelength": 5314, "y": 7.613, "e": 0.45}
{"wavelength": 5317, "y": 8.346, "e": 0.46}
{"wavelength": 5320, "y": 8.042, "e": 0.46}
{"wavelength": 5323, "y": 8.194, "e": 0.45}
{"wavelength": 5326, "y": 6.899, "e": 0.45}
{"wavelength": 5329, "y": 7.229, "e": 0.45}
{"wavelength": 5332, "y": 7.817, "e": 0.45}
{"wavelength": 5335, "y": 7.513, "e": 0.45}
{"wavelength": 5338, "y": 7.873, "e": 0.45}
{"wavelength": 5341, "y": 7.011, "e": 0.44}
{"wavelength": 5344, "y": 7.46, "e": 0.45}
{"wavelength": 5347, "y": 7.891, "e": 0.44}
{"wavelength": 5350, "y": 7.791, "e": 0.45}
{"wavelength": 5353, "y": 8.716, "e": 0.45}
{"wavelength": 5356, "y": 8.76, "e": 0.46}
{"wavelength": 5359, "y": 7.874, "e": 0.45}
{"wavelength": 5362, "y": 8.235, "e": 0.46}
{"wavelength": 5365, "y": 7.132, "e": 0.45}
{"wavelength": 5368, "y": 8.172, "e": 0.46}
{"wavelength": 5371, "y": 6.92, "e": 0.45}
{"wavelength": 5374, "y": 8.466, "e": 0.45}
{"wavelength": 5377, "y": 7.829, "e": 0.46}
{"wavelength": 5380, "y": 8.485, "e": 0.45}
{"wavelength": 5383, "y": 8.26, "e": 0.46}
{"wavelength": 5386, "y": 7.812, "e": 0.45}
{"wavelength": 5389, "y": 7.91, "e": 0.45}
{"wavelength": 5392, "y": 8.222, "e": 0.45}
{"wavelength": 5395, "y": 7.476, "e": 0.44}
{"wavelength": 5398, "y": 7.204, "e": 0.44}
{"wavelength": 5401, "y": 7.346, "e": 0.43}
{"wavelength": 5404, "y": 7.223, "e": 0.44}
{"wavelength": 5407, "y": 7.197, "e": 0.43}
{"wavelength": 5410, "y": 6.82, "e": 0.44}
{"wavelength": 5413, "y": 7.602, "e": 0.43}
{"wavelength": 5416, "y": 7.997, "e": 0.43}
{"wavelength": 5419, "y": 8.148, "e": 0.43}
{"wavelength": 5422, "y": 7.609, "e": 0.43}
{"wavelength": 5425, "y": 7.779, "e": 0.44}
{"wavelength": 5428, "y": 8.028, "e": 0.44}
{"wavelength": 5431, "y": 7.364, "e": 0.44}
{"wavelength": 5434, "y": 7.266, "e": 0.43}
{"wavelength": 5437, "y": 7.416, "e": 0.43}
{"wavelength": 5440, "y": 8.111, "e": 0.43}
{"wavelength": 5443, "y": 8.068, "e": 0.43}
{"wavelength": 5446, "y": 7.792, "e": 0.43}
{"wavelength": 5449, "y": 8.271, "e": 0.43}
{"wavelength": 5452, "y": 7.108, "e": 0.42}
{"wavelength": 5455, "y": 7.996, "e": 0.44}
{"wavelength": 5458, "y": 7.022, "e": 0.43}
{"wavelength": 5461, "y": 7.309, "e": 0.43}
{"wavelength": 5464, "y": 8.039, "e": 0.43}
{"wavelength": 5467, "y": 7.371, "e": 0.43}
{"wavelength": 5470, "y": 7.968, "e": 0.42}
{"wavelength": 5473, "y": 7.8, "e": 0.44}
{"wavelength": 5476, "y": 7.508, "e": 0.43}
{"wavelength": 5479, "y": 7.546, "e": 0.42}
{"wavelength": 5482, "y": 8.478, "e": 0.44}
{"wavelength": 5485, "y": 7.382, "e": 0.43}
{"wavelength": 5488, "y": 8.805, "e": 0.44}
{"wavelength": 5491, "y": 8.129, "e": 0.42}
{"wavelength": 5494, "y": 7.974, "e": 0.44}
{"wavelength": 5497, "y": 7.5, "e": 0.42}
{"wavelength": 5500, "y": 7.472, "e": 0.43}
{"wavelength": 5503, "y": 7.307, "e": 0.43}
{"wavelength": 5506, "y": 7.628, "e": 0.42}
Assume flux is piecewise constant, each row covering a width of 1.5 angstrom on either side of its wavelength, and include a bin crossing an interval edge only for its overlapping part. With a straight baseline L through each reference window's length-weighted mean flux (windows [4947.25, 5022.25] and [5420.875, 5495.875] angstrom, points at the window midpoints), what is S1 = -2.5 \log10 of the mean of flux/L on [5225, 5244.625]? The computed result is 0.12 mag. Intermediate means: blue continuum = 7.13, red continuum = 7.77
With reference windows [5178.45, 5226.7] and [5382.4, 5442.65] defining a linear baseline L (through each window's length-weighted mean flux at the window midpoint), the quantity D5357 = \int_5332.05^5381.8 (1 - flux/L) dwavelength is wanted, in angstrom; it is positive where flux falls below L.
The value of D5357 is -3.4 angstrom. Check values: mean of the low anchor 6.67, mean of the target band 7.88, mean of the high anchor 7.64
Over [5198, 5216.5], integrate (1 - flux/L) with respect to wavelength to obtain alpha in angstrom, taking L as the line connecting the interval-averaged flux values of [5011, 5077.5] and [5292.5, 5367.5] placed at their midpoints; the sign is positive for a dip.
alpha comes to 1.4 angstrom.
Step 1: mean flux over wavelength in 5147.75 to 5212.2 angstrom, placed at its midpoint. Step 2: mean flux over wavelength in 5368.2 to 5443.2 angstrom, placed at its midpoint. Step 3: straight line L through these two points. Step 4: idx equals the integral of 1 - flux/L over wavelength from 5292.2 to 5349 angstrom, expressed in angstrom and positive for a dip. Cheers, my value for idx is -3.9 angstrom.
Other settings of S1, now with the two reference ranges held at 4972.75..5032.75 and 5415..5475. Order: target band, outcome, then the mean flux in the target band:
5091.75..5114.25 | 0.02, 6.95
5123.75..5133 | 0.08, 6.66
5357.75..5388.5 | -0.05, 7.92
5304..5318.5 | -0.09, 8.13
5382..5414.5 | 0.01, 7.54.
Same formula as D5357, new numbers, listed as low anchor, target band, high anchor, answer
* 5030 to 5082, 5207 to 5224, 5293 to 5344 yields 0.9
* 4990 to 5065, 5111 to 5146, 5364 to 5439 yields 1.0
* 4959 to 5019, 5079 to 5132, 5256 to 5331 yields 1.9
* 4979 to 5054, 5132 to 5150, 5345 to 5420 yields 0.5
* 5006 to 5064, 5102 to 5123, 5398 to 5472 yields 0.2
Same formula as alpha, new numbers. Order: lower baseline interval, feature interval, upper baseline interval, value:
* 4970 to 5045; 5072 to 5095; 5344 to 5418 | 1.42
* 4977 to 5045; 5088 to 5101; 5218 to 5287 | -0.29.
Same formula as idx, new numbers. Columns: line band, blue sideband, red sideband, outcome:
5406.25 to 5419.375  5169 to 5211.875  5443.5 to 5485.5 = -0.16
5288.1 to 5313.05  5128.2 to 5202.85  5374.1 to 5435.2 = -2.37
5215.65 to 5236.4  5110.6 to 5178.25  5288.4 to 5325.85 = 1.02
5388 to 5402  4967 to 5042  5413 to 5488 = 0.02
